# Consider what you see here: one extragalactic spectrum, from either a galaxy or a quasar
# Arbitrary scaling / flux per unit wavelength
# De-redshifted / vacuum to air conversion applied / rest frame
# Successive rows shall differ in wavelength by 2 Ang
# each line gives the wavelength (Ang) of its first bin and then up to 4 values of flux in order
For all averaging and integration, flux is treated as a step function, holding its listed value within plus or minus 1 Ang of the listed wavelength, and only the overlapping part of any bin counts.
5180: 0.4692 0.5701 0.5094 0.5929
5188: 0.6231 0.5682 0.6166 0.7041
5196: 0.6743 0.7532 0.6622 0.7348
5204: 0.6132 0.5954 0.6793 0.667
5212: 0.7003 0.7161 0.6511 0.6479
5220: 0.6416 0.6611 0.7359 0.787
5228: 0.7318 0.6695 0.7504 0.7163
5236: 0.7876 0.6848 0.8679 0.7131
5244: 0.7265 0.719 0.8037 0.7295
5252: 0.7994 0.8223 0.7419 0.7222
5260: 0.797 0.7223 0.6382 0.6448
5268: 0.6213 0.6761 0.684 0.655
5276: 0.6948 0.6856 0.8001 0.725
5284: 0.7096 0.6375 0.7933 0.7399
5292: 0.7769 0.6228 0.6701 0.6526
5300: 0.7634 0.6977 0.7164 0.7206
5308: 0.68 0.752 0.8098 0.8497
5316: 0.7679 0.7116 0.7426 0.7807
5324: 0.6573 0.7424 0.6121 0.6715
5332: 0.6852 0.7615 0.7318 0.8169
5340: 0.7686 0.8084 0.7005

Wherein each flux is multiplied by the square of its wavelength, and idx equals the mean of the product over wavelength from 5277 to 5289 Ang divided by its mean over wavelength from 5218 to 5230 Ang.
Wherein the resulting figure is 1.06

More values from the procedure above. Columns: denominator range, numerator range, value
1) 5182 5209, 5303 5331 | 1.20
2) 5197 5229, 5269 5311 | 1.06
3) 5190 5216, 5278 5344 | 1.13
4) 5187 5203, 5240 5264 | 1.16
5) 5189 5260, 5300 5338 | 1.07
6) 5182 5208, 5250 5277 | 1.14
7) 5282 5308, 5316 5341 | 1.04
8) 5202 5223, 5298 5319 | 1.17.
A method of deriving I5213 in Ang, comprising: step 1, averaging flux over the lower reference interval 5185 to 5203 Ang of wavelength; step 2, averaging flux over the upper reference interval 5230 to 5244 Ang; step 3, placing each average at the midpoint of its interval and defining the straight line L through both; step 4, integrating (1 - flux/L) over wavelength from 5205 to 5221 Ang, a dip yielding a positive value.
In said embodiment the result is 0.80 Ang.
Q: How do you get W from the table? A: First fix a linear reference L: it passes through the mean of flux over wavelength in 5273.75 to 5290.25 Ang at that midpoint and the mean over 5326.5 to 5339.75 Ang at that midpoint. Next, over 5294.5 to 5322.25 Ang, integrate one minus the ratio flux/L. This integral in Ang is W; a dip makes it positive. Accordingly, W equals -0.6 Ang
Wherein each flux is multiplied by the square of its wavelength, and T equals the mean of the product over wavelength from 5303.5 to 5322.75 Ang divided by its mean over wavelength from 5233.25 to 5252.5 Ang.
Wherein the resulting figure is 1.03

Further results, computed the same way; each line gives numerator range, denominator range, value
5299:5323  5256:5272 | 1.10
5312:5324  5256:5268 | 1.11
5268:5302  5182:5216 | 1.12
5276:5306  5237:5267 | 0.98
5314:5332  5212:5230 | 1.07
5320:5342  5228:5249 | 1.01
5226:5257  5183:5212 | 1.19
